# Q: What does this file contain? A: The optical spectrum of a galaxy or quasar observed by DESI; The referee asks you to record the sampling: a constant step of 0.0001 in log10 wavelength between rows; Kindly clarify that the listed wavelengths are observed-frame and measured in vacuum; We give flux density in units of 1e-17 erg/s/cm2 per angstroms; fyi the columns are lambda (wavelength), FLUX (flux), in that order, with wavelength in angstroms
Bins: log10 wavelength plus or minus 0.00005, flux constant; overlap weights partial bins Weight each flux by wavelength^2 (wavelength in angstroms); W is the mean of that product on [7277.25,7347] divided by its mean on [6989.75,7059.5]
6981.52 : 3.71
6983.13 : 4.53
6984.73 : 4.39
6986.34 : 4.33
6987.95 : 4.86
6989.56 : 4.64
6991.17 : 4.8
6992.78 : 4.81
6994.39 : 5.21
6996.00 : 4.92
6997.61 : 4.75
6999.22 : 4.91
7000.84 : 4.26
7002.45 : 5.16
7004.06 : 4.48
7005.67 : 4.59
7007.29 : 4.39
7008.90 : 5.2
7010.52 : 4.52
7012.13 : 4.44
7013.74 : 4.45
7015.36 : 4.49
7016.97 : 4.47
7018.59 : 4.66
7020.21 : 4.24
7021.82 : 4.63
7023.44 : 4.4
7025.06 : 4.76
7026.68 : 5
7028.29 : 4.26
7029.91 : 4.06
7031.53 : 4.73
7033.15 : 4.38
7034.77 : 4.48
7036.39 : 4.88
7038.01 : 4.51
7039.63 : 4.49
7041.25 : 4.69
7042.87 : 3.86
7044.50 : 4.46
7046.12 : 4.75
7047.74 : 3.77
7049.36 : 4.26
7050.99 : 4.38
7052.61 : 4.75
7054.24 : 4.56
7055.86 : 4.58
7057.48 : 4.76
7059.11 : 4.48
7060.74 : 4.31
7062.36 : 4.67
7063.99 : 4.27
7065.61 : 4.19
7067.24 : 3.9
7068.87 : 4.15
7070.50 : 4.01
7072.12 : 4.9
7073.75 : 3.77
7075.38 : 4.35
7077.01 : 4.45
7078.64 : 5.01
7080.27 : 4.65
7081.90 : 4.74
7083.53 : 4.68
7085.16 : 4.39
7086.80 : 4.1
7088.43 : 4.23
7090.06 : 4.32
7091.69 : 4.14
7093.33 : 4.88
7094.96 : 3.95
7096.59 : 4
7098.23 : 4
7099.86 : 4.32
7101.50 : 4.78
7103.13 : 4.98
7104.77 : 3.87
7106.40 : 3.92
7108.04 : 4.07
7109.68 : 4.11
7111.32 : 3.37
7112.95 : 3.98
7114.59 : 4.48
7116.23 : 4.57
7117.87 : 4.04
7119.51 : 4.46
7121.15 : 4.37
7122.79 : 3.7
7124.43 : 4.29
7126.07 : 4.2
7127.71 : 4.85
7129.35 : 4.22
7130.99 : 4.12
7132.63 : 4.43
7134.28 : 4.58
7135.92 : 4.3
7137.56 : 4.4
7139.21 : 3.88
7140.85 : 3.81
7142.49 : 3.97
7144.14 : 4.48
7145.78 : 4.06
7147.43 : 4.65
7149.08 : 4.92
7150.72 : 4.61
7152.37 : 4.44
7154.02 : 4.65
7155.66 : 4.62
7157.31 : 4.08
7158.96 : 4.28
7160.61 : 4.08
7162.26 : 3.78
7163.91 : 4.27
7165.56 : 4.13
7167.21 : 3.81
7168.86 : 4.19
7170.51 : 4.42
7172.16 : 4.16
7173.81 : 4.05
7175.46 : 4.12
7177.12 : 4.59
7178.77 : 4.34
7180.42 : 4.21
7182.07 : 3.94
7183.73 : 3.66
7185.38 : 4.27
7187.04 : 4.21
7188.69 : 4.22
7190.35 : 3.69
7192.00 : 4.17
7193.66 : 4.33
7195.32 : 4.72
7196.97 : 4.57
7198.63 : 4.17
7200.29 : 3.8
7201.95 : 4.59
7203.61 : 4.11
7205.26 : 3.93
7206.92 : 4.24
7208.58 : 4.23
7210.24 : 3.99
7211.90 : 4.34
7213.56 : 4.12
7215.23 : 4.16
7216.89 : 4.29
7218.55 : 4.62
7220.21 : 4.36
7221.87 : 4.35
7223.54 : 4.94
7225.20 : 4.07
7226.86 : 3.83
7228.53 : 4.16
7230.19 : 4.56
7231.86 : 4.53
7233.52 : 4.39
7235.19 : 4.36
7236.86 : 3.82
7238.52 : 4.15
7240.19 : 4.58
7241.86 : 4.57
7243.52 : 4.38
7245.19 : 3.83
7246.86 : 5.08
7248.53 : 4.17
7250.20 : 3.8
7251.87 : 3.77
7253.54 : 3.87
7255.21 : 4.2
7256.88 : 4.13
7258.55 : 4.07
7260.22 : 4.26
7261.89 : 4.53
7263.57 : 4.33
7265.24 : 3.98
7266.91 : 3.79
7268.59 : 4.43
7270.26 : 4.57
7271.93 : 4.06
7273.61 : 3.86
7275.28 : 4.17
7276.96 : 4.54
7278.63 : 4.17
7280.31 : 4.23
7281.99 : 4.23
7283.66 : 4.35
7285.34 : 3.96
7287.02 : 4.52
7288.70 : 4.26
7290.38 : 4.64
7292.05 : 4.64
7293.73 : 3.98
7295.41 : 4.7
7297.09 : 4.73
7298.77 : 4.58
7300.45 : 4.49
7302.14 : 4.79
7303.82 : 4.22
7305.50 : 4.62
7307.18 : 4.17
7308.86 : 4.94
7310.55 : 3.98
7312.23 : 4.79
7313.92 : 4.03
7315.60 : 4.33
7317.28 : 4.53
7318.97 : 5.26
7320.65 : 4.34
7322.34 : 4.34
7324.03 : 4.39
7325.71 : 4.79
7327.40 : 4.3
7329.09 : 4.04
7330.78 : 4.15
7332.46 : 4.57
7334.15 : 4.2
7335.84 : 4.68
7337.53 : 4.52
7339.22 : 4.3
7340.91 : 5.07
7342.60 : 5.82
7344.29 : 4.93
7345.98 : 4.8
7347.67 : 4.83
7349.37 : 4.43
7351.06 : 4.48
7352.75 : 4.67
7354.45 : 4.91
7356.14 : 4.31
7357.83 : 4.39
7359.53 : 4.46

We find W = 1.1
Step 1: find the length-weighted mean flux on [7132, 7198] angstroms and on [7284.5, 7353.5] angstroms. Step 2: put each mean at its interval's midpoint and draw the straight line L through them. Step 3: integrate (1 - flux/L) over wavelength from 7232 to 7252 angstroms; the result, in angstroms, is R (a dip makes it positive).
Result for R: 0.56 angstroms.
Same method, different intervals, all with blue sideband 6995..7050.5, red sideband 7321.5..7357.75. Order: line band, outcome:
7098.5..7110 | 0.7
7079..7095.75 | 0.5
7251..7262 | 1.2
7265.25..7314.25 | 2.4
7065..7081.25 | 0.7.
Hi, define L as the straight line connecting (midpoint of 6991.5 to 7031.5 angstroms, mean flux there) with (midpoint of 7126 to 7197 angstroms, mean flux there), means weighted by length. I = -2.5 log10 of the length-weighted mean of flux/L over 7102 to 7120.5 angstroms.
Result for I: 0.05 mag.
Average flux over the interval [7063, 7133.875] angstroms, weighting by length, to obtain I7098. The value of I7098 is 4.29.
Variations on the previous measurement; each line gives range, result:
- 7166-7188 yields 4.15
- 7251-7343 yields 4.38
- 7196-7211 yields 4.19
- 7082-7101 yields 4.3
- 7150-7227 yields 4.23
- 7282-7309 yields 4.46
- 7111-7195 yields 4.23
